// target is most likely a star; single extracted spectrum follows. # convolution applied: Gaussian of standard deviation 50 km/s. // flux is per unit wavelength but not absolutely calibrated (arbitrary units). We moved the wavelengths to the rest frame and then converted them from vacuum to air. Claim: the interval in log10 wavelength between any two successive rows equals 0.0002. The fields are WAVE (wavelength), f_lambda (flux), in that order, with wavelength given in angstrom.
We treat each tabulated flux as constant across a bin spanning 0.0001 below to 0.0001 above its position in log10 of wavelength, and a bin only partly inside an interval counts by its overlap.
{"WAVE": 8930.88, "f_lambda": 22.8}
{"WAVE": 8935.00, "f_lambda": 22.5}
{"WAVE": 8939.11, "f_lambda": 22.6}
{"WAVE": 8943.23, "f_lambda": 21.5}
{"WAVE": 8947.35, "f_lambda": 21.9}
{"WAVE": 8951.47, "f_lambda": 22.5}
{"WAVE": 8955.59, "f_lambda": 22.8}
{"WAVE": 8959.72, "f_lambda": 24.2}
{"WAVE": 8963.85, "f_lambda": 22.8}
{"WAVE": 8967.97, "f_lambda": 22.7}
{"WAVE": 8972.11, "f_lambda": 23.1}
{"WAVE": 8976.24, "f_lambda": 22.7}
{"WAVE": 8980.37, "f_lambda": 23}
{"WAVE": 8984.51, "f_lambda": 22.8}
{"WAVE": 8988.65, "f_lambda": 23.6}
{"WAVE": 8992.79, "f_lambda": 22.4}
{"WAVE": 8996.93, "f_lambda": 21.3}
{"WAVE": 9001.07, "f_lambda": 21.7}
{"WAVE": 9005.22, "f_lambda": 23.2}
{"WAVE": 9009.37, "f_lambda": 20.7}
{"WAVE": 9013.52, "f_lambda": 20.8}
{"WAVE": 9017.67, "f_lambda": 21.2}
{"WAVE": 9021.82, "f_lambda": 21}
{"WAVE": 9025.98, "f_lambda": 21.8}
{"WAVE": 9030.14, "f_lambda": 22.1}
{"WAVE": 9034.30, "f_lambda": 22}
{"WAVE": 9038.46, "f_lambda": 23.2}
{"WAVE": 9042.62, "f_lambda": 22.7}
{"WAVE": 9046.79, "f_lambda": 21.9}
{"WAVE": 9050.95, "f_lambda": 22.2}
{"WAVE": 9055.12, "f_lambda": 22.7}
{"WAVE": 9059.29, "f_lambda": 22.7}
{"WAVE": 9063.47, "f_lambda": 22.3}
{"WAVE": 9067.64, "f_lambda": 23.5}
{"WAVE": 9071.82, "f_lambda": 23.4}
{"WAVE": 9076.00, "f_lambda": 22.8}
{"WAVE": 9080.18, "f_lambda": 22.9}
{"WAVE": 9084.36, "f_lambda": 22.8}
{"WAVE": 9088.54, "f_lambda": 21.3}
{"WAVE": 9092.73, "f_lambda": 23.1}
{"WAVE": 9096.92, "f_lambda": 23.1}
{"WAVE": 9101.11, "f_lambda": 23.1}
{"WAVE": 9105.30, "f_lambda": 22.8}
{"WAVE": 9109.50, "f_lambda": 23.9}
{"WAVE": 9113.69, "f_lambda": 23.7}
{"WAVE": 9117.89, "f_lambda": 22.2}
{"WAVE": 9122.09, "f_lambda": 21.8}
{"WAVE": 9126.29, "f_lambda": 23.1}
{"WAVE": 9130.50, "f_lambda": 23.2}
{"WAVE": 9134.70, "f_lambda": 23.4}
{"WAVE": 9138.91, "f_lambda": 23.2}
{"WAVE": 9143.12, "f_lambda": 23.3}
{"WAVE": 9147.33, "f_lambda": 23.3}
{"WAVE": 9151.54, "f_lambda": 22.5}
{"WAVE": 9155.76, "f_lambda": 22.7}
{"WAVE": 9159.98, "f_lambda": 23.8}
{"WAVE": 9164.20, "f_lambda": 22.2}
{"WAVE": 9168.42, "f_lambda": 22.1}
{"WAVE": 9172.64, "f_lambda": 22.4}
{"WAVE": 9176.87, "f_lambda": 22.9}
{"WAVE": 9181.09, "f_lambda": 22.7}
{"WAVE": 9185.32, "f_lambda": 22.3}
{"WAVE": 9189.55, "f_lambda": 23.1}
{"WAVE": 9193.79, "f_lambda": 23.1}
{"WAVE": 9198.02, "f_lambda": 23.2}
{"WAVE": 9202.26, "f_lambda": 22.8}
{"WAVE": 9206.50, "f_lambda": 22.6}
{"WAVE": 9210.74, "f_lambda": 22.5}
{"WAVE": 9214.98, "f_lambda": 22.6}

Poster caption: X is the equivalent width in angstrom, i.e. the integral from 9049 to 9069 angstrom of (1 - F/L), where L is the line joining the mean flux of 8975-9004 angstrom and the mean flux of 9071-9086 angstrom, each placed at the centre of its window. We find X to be 0.2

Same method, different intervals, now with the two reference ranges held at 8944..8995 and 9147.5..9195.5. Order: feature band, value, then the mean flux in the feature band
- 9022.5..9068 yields 0.83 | 22.4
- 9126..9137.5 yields -0.25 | 23.2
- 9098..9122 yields -0.28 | 23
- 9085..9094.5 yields 0.21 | 22.3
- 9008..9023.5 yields 1.28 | 20.9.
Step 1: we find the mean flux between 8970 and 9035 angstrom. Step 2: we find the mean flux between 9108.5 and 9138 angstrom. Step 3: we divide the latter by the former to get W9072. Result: 1.04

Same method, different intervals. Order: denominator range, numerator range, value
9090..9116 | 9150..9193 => 0.98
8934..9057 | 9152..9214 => 1.02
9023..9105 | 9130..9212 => 1.01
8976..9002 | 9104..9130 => 1.02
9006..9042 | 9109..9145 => 1.06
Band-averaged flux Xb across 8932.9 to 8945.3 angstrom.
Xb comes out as 22.2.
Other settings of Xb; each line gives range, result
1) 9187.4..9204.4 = 23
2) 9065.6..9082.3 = 23.1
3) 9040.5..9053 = 22.3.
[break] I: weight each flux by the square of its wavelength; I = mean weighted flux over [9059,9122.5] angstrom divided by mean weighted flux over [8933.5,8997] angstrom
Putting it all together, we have 1.04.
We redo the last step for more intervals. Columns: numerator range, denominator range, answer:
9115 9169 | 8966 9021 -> 1.06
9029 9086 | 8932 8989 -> 1.02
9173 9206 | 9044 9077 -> 1.04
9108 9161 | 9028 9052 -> 1.05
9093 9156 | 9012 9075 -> 1.05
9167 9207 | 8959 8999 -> 1.04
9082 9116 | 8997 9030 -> 1.09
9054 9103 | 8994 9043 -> 1.06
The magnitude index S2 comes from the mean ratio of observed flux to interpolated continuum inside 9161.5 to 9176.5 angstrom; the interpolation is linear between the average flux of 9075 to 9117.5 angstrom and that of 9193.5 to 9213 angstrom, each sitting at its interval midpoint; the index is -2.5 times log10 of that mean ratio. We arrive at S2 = 0.02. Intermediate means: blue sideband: 22.9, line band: 22.4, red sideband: 22.8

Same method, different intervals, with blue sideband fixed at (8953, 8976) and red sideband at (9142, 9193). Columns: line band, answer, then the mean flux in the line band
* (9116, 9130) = 0.02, 22.5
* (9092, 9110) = -0.01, 23.1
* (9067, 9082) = -0.01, 23.1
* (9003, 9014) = 0.07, 21.7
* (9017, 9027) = 0.08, 21.3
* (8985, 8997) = 0.02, 22.7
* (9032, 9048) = 0.02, 22.5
